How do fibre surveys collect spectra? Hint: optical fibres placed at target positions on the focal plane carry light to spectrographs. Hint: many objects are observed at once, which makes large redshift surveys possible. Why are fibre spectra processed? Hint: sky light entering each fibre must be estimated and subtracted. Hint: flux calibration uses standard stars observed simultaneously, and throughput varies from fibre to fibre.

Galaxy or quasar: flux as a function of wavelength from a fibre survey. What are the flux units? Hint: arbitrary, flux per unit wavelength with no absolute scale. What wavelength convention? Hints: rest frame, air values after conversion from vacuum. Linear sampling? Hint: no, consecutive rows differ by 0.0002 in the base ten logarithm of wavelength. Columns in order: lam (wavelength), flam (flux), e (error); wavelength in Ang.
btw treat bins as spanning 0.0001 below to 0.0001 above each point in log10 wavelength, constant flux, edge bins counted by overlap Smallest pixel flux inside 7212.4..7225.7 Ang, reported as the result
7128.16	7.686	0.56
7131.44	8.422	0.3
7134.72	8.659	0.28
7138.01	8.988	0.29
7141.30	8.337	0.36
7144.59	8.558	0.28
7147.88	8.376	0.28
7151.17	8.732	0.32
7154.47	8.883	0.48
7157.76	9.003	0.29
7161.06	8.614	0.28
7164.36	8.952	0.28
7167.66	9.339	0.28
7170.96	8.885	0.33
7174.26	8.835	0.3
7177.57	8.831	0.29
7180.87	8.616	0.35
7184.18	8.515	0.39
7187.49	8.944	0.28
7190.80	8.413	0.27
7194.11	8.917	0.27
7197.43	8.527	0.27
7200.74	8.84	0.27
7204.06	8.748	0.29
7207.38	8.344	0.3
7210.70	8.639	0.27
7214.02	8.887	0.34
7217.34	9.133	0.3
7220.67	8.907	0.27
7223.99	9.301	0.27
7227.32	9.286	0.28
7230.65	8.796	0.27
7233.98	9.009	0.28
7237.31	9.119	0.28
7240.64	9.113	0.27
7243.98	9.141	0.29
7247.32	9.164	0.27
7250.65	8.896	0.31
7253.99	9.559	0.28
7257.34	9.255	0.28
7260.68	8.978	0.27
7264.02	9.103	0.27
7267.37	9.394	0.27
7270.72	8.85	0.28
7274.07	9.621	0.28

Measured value 8.887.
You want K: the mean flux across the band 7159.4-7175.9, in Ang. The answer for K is 8.93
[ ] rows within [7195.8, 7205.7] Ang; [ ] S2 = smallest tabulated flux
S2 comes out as 8.527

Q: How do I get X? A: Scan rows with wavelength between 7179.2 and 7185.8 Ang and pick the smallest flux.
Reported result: 8.515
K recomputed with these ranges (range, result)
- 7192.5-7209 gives 8.67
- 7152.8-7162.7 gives 8.83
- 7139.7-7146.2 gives 8.45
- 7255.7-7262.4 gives 9.13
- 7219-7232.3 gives 9.07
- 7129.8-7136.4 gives 8.55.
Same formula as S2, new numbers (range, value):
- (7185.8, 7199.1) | 8.413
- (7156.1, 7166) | 8.614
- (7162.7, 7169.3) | 8.952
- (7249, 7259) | 8.896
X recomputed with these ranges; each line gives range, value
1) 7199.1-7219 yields 8.344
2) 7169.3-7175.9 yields 8.835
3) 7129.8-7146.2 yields 8.337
